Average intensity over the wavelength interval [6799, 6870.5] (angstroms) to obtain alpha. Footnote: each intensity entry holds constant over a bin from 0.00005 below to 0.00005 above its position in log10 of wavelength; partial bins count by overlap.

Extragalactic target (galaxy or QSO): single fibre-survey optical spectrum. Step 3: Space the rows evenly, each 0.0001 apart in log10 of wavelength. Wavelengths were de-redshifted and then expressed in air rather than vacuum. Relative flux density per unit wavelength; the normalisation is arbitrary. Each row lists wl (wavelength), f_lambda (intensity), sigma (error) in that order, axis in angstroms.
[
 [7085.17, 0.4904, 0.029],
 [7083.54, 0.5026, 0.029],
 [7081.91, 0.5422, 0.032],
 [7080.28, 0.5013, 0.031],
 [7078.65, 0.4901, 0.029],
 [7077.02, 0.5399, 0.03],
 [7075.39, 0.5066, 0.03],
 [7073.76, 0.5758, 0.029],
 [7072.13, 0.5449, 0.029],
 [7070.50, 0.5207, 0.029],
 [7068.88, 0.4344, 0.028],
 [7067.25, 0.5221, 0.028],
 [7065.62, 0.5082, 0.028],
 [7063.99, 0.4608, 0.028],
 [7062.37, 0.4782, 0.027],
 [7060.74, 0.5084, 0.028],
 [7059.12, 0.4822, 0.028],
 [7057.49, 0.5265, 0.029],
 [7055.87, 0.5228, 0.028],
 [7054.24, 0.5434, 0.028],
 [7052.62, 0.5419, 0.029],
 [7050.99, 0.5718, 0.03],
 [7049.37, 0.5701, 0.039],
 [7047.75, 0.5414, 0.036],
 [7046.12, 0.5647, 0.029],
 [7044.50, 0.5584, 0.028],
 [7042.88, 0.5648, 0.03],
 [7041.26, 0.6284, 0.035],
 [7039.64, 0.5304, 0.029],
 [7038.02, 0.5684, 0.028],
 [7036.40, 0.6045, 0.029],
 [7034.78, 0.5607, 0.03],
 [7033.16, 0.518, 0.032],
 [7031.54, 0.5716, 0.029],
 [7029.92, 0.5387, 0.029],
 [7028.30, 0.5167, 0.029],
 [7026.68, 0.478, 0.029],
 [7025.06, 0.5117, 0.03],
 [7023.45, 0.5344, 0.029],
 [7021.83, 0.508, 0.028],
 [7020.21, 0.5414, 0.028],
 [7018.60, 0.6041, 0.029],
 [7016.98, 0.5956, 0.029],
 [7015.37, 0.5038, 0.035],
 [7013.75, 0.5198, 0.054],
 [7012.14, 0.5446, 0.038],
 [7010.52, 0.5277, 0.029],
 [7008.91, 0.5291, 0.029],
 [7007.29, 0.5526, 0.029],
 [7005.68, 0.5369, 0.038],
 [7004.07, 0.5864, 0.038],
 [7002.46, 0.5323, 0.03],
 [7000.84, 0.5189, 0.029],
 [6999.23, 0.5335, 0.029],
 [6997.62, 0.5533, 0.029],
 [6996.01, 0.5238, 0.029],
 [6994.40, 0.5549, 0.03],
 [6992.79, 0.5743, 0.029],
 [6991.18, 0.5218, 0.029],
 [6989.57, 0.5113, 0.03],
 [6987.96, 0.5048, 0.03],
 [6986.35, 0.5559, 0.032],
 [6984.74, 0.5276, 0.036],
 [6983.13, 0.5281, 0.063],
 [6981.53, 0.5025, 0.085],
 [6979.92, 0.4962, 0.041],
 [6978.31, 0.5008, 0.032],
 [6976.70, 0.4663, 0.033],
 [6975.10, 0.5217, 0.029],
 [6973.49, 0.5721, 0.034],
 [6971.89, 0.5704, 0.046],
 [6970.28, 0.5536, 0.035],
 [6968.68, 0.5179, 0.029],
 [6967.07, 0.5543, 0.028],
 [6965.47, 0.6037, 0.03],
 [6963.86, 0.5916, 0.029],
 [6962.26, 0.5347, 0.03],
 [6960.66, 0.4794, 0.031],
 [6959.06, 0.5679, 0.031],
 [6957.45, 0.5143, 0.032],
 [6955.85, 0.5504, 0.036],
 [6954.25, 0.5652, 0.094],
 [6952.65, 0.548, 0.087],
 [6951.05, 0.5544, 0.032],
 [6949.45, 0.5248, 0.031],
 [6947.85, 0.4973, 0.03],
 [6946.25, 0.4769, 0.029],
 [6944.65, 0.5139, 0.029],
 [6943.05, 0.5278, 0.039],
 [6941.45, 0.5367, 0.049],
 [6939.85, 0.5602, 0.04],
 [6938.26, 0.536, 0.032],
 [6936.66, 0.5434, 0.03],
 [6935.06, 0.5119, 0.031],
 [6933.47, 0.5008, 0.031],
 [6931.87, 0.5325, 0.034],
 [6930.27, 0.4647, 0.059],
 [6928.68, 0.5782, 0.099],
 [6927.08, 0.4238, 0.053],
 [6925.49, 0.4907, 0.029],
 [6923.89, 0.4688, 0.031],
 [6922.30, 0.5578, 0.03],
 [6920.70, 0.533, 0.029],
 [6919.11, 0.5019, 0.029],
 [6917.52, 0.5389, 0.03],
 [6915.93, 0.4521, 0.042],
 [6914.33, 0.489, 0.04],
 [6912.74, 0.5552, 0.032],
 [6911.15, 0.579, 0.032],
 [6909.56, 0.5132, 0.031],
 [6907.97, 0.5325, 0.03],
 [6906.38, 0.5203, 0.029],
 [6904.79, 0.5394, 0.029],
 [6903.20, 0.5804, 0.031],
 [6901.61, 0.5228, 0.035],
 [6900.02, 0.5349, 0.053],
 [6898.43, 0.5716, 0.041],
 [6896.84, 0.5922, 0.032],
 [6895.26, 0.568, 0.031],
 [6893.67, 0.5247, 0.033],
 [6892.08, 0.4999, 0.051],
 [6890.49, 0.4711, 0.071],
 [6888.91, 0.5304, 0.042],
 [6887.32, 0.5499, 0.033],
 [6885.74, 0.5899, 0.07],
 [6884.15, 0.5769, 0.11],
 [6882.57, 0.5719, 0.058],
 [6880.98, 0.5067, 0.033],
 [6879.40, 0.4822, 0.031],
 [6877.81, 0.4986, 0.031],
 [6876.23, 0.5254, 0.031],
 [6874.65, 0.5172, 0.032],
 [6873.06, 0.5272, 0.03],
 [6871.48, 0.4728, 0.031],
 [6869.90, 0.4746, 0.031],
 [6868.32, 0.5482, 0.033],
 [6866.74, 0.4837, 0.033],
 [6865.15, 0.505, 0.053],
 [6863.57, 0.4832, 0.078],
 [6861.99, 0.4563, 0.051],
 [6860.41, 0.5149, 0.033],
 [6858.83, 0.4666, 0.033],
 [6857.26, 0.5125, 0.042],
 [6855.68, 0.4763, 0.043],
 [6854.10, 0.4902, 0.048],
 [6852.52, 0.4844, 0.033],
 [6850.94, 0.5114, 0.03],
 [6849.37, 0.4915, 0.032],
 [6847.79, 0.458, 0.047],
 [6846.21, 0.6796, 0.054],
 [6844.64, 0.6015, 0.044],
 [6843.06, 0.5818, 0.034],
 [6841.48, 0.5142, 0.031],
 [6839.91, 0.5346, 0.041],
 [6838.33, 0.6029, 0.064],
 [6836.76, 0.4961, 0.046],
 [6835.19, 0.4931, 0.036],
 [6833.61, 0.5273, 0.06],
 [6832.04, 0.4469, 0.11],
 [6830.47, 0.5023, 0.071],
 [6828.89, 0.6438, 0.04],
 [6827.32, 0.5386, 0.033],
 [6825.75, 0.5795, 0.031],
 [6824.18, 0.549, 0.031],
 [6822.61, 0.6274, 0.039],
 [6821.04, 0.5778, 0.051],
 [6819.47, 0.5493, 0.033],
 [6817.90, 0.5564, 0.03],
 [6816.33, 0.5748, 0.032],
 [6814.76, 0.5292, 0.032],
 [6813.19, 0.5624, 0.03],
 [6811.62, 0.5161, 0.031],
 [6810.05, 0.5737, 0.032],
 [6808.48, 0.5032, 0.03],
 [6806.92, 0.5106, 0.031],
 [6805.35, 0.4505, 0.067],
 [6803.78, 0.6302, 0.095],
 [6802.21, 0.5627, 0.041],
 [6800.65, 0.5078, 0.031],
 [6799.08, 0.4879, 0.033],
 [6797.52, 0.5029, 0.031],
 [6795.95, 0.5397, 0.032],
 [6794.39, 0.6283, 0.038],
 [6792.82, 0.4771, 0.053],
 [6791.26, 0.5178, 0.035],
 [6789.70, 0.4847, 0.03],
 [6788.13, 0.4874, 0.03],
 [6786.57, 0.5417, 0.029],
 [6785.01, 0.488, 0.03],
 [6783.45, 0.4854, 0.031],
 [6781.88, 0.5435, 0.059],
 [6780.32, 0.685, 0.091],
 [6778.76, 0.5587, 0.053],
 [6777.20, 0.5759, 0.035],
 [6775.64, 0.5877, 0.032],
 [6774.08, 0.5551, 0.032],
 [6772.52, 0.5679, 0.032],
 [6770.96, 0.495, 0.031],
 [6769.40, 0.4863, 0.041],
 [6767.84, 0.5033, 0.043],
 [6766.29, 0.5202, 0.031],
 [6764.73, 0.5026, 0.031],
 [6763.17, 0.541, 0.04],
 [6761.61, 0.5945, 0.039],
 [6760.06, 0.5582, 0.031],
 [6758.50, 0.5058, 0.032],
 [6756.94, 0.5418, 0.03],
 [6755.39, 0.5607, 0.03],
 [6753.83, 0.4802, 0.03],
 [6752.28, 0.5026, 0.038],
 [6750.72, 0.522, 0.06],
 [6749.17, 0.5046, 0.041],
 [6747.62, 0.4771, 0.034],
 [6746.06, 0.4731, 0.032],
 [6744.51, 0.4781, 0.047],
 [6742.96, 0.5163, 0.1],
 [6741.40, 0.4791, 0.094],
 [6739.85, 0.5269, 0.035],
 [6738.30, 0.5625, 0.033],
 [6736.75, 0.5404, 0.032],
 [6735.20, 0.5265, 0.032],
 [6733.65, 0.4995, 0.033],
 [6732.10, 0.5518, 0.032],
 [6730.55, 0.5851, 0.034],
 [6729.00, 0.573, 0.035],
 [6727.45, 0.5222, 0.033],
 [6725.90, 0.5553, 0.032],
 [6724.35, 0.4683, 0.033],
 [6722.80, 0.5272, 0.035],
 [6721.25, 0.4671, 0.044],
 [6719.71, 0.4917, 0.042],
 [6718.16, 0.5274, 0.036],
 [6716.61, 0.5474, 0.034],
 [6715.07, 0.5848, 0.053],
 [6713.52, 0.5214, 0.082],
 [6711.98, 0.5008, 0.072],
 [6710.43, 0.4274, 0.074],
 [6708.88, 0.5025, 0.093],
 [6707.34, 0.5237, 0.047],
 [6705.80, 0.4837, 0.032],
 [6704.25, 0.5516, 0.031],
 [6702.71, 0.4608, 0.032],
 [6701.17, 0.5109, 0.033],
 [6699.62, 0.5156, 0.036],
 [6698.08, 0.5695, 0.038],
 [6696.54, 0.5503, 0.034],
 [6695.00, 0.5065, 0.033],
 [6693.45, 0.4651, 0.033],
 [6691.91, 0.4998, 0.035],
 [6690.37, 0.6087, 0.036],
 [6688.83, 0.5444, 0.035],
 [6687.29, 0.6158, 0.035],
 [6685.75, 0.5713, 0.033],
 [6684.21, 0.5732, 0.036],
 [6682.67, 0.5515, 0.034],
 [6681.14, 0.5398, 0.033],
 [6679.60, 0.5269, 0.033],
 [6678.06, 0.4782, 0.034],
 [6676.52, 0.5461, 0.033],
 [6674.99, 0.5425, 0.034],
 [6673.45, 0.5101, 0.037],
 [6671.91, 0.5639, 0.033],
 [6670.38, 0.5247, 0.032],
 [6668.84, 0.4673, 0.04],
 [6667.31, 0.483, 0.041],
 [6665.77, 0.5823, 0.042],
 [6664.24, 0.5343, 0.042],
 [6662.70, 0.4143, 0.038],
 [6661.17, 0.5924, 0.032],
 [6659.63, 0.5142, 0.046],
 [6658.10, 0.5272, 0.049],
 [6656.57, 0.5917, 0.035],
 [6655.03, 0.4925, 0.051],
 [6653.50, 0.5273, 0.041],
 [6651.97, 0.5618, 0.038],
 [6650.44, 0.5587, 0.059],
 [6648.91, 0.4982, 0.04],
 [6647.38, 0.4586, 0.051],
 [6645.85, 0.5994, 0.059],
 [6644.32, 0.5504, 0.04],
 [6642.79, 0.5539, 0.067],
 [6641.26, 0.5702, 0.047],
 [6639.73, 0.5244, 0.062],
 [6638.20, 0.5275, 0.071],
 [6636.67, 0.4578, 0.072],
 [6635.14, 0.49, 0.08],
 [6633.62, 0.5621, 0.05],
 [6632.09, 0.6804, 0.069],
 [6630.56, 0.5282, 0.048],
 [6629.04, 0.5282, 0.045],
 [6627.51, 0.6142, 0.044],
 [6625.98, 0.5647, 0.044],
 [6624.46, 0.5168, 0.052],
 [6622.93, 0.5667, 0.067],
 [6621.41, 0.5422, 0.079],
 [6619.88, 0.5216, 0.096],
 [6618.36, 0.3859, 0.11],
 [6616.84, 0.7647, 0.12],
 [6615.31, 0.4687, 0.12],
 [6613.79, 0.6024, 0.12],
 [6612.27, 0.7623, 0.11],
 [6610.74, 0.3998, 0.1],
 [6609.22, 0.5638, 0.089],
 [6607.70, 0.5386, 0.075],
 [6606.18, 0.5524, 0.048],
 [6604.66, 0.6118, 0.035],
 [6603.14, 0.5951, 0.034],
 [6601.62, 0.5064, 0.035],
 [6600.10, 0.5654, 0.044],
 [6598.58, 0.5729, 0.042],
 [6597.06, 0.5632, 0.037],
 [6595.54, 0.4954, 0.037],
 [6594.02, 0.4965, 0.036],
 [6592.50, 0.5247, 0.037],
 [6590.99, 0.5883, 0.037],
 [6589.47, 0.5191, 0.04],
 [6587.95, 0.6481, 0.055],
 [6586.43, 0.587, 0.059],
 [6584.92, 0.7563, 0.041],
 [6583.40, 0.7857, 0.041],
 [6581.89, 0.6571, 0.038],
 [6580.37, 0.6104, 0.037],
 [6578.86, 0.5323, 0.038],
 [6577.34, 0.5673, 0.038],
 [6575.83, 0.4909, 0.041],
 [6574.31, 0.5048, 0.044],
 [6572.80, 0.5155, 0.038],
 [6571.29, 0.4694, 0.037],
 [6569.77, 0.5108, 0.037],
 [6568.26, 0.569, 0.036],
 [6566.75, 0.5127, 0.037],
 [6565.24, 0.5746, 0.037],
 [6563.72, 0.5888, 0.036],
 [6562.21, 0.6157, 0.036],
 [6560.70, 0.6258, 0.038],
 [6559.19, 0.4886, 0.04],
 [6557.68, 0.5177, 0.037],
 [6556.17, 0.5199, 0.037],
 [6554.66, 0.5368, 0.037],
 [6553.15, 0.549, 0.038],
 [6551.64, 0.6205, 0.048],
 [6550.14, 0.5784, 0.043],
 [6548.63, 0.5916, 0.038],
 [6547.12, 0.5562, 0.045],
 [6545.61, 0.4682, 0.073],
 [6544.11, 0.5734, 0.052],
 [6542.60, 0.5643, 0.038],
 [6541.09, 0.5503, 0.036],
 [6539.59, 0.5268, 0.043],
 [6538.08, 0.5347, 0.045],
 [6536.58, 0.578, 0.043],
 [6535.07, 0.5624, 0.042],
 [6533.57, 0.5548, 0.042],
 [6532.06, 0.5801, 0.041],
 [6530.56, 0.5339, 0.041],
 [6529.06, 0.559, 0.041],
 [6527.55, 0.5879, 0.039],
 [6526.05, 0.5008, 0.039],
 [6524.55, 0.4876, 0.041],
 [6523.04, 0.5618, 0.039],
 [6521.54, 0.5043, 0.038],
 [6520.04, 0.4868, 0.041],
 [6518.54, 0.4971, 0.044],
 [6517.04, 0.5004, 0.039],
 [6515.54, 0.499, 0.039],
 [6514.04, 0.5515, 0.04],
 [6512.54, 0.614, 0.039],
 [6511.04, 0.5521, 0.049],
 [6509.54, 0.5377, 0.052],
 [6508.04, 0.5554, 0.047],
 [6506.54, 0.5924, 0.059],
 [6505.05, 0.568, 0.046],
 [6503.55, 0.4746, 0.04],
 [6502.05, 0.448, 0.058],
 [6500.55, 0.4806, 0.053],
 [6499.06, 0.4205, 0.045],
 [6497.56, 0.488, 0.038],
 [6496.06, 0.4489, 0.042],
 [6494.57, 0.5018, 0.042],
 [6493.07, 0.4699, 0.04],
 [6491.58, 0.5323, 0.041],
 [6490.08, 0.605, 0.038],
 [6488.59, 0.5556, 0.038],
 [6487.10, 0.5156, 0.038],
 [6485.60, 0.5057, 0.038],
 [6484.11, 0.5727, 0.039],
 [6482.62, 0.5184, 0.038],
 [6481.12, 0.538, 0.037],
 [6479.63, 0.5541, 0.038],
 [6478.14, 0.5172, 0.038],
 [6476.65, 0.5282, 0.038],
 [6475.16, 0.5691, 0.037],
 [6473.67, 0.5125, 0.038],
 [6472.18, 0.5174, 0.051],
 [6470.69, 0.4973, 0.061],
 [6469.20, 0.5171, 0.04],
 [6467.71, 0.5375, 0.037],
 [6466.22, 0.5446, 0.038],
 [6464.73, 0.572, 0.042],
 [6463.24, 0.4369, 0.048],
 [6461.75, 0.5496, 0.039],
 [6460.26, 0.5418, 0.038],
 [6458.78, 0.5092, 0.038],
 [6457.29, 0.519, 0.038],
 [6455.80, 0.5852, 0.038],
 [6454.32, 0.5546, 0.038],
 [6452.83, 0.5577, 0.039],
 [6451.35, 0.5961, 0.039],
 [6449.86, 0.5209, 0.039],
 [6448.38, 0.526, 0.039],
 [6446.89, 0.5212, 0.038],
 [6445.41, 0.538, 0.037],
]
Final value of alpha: 0.53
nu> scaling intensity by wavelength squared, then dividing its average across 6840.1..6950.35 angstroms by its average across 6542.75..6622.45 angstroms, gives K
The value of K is 1.0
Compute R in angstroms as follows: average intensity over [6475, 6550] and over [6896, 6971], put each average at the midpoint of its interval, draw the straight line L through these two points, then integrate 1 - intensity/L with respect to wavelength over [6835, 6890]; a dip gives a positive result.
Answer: 1.1 angstroms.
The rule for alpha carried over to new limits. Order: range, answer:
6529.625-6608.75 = 0.562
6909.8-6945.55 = 0.518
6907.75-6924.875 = 0.519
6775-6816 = 0.536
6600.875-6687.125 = 0.543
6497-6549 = 0.532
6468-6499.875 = 0.519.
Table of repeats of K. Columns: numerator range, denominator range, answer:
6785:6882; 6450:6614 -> 1.05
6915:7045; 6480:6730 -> 1.10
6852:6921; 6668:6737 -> 1.04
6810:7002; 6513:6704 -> 1.06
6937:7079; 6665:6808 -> 1.10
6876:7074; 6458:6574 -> 1.14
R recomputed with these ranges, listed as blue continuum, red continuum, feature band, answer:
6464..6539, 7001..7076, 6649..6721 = 0.58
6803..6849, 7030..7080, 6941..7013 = 0.63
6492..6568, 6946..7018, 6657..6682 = 0.62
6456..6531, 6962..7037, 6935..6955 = 0.21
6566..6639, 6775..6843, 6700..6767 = 3.61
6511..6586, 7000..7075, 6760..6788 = 0.25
